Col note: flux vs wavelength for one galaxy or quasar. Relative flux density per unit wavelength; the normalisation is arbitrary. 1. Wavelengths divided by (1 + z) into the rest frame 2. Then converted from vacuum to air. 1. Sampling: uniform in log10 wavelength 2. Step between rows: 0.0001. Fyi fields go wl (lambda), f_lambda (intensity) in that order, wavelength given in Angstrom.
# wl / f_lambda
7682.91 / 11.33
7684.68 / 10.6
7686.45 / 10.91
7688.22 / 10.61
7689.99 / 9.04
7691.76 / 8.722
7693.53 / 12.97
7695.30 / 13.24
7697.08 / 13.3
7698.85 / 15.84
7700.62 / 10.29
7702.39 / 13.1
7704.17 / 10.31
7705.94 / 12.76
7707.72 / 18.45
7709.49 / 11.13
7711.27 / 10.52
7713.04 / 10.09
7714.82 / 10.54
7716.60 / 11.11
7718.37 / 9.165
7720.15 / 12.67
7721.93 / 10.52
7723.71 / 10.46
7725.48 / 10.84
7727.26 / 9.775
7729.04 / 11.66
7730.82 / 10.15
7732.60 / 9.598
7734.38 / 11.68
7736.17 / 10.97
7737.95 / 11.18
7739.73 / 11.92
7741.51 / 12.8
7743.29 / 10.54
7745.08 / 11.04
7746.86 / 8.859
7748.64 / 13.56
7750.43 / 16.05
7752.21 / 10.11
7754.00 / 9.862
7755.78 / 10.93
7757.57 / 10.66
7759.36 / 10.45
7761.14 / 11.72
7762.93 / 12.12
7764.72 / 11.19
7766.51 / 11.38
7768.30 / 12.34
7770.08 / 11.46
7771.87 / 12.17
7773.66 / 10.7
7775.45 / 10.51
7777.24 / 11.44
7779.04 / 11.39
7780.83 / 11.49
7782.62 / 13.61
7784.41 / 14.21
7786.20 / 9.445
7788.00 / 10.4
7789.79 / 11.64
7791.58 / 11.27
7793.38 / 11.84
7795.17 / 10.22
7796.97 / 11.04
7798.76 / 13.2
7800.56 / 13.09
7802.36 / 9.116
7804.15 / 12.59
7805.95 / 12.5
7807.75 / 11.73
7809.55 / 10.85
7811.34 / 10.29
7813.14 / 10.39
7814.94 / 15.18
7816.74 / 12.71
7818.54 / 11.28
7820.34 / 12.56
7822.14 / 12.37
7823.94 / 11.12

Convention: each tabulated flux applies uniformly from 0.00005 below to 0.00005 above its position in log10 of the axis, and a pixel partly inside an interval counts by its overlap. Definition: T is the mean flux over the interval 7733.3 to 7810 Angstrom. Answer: 11.5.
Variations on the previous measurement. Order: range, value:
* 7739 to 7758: 11.5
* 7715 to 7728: 10.7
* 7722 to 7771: 11.2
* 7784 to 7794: 11.3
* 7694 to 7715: 12.5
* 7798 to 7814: 11.5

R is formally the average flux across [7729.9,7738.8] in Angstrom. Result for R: 10.7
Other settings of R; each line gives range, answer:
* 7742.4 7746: 10.8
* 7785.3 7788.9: 9.93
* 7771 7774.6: 11.4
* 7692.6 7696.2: 13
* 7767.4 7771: 11.9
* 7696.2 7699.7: 14.6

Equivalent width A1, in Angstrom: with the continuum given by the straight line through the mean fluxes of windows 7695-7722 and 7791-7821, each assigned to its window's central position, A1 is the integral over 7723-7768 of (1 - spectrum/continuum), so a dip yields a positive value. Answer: 2.9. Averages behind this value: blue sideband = 12.1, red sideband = 11.8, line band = 11.2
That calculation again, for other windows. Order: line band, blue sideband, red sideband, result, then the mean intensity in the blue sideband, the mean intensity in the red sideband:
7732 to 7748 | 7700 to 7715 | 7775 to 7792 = 1.1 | 12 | 11.6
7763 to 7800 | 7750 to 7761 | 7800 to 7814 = -1.1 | 11.2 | 11.3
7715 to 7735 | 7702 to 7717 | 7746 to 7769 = 1.9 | 12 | 11.5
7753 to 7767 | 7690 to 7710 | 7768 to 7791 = 1.0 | 12.6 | 11.6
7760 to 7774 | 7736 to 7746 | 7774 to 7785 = 0.2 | 11.4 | 12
